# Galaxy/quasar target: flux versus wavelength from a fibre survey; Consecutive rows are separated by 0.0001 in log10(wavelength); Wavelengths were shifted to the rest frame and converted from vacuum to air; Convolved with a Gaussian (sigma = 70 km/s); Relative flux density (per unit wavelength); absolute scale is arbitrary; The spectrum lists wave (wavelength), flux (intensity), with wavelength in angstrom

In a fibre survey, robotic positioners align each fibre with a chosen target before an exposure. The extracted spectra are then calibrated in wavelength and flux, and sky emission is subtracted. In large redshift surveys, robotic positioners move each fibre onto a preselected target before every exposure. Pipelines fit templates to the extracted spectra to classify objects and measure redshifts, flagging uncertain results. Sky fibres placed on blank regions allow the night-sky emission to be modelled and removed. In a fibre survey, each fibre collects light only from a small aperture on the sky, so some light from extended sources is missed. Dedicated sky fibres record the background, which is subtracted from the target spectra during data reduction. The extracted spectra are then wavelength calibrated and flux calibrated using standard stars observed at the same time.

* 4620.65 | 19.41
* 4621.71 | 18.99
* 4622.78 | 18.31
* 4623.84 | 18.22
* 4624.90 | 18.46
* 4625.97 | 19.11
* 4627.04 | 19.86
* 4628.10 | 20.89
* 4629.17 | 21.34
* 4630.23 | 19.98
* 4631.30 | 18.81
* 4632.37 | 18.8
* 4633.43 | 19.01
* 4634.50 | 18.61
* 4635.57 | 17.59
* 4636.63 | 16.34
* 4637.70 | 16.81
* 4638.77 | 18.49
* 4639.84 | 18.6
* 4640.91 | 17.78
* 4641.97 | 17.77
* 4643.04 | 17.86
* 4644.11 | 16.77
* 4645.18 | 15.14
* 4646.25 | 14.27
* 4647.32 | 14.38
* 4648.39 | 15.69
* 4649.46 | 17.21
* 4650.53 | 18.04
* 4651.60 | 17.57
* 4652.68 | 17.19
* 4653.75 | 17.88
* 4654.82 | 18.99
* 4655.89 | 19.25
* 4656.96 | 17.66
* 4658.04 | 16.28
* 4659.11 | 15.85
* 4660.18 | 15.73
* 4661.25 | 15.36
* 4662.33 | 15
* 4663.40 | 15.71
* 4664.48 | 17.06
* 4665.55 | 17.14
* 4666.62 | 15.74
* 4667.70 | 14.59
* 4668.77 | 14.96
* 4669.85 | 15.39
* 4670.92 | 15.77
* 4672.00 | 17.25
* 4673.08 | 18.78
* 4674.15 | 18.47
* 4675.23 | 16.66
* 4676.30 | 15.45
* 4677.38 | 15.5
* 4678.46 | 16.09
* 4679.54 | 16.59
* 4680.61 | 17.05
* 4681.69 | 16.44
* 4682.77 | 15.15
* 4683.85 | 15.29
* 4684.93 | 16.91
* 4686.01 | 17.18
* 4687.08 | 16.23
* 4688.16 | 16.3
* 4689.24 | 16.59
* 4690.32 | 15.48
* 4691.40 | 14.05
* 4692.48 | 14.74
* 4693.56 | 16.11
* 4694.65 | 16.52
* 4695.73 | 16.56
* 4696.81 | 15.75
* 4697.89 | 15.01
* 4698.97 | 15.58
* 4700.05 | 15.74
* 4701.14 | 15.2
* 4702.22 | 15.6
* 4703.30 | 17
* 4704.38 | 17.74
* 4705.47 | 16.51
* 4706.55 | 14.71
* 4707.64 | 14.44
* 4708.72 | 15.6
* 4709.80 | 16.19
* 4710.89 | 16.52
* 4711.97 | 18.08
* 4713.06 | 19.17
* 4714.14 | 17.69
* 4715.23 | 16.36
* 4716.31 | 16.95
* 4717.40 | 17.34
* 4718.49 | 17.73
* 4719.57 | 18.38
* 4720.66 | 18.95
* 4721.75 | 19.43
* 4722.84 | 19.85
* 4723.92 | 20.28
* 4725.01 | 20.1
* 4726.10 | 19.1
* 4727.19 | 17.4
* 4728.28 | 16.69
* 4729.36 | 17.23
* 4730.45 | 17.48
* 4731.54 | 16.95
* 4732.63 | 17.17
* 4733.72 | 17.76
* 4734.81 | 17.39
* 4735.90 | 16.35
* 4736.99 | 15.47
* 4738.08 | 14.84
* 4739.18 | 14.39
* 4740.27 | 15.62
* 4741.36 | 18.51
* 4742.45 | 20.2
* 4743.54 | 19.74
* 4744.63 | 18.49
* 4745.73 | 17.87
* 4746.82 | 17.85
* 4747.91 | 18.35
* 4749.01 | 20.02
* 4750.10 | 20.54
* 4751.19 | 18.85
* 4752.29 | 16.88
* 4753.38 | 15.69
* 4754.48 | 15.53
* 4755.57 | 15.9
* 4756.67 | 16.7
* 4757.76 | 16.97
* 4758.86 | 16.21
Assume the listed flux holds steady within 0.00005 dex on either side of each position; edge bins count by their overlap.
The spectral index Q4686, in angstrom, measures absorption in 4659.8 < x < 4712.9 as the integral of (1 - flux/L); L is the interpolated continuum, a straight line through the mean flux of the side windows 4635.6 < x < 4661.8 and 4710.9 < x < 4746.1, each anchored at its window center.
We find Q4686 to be 3.8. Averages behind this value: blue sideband 17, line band 16.1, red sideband 17.8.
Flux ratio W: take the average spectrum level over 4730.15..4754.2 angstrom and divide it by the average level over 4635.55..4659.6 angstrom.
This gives 1.03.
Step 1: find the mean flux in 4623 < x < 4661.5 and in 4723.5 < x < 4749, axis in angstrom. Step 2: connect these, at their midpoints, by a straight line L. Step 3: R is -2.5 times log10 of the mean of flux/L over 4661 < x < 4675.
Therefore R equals 0.092 mag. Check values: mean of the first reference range 17.7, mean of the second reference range 17.7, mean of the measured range 16.3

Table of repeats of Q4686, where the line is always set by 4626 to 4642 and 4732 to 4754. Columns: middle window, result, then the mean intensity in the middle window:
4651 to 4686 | 3.5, 16.5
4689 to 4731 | 2.4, 16.9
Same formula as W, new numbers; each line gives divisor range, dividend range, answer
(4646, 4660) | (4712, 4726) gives 1.09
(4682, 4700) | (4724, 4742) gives 1.08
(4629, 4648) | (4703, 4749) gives 0.99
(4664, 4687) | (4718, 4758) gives 1.09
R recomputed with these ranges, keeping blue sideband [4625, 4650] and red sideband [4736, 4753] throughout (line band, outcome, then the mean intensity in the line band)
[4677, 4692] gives 0.114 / 16.1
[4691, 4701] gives 0.148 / 15.6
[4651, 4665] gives 0.061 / 16.9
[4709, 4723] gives 0.001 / 17.8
